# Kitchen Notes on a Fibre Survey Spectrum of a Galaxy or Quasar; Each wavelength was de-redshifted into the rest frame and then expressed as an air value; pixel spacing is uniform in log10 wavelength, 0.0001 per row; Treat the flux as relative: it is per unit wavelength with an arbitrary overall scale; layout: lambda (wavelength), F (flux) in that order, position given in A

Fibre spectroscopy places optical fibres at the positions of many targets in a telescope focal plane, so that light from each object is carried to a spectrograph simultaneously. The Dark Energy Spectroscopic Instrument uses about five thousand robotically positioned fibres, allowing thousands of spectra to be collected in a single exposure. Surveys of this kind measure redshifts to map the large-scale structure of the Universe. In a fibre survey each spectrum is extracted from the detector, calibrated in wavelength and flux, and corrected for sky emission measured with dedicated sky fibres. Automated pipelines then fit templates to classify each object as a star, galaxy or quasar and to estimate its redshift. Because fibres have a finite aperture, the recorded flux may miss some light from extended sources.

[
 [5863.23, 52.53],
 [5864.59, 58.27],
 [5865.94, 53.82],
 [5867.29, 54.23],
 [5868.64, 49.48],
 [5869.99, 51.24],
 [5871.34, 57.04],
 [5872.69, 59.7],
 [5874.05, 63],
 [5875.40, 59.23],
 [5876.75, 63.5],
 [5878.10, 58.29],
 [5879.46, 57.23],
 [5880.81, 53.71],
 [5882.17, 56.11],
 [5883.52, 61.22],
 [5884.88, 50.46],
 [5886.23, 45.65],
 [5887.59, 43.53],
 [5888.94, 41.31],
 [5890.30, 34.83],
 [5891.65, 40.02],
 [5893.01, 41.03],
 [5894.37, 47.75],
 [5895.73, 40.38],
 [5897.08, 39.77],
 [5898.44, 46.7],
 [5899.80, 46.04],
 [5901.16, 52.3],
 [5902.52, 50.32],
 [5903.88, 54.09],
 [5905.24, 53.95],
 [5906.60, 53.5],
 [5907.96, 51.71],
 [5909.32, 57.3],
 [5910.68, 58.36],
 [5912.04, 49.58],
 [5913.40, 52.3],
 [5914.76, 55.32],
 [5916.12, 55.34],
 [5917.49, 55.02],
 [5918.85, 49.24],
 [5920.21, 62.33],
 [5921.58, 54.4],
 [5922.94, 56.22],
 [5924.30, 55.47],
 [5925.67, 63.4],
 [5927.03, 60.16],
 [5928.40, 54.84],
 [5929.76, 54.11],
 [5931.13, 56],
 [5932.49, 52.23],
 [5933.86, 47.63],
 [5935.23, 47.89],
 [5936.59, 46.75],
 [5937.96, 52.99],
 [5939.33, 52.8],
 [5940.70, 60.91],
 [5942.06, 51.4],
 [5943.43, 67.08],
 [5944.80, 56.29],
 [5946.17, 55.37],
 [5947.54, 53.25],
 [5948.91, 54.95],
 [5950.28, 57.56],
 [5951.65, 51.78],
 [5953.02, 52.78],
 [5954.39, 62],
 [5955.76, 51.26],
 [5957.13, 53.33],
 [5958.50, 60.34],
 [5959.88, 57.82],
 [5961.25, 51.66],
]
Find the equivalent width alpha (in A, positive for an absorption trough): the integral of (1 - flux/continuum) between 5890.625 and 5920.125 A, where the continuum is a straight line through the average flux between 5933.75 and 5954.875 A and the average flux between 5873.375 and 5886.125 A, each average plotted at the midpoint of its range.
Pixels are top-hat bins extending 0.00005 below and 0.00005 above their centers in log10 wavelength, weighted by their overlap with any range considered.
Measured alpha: 3.3 A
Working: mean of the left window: 57.5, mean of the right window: 54.6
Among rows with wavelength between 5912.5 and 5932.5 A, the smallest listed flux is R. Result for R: 49.24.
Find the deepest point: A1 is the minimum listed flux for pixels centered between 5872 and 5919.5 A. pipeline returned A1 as 34.83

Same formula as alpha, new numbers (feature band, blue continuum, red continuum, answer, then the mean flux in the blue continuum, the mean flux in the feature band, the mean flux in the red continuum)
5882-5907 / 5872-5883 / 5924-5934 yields 4.67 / 58.9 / 47.1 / 55.9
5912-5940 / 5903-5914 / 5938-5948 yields 0.55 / 53.8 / 54.1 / 56.6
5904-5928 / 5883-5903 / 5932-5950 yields -2.95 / 45.2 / 55.5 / 53.9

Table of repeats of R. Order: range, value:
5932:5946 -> 46.75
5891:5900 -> 39.77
